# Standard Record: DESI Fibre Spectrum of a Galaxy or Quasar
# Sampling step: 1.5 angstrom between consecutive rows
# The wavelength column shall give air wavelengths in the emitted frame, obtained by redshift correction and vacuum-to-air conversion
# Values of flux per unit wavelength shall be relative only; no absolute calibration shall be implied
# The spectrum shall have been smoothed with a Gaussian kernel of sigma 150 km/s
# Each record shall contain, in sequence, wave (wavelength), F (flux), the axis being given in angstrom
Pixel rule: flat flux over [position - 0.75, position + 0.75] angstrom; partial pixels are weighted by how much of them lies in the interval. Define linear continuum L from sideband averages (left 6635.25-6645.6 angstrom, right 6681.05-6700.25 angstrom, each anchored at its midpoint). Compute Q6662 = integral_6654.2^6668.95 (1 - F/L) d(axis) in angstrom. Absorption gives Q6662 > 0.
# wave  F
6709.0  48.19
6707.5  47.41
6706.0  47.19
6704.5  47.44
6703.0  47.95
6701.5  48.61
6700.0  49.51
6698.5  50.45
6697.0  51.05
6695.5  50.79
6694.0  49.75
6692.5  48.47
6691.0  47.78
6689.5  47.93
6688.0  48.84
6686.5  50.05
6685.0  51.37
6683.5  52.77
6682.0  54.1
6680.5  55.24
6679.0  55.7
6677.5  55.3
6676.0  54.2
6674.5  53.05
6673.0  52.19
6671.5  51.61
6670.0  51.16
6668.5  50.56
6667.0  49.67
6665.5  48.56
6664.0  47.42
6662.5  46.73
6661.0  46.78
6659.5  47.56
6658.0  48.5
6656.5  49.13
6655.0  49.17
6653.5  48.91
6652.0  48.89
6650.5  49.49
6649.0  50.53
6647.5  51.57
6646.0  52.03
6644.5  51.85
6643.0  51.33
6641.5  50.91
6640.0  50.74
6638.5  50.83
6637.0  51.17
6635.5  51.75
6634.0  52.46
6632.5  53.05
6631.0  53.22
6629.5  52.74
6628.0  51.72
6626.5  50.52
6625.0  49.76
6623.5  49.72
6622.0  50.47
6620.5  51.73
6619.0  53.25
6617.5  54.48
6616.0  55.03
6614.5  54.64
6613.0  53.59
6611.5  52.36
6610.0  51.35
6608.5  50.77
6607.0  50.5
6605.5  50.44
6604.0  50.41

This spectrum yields 0.7 angstrom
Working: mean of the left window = 51.2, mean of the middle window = 48.4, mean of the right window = 50.3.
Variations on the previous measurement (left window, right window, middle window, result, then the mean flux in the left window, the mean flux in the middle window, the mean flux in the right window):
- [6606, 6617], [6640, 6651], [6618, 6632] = 0.1 angstrom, 52.6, 51.5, 51.1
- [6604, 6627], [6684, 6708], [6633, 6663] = 0.4 angstrom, 51.9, 50.1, 49.1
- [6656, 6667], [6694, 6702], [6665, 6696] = -1.5 angstrom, 47.9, 51.4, 50.1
